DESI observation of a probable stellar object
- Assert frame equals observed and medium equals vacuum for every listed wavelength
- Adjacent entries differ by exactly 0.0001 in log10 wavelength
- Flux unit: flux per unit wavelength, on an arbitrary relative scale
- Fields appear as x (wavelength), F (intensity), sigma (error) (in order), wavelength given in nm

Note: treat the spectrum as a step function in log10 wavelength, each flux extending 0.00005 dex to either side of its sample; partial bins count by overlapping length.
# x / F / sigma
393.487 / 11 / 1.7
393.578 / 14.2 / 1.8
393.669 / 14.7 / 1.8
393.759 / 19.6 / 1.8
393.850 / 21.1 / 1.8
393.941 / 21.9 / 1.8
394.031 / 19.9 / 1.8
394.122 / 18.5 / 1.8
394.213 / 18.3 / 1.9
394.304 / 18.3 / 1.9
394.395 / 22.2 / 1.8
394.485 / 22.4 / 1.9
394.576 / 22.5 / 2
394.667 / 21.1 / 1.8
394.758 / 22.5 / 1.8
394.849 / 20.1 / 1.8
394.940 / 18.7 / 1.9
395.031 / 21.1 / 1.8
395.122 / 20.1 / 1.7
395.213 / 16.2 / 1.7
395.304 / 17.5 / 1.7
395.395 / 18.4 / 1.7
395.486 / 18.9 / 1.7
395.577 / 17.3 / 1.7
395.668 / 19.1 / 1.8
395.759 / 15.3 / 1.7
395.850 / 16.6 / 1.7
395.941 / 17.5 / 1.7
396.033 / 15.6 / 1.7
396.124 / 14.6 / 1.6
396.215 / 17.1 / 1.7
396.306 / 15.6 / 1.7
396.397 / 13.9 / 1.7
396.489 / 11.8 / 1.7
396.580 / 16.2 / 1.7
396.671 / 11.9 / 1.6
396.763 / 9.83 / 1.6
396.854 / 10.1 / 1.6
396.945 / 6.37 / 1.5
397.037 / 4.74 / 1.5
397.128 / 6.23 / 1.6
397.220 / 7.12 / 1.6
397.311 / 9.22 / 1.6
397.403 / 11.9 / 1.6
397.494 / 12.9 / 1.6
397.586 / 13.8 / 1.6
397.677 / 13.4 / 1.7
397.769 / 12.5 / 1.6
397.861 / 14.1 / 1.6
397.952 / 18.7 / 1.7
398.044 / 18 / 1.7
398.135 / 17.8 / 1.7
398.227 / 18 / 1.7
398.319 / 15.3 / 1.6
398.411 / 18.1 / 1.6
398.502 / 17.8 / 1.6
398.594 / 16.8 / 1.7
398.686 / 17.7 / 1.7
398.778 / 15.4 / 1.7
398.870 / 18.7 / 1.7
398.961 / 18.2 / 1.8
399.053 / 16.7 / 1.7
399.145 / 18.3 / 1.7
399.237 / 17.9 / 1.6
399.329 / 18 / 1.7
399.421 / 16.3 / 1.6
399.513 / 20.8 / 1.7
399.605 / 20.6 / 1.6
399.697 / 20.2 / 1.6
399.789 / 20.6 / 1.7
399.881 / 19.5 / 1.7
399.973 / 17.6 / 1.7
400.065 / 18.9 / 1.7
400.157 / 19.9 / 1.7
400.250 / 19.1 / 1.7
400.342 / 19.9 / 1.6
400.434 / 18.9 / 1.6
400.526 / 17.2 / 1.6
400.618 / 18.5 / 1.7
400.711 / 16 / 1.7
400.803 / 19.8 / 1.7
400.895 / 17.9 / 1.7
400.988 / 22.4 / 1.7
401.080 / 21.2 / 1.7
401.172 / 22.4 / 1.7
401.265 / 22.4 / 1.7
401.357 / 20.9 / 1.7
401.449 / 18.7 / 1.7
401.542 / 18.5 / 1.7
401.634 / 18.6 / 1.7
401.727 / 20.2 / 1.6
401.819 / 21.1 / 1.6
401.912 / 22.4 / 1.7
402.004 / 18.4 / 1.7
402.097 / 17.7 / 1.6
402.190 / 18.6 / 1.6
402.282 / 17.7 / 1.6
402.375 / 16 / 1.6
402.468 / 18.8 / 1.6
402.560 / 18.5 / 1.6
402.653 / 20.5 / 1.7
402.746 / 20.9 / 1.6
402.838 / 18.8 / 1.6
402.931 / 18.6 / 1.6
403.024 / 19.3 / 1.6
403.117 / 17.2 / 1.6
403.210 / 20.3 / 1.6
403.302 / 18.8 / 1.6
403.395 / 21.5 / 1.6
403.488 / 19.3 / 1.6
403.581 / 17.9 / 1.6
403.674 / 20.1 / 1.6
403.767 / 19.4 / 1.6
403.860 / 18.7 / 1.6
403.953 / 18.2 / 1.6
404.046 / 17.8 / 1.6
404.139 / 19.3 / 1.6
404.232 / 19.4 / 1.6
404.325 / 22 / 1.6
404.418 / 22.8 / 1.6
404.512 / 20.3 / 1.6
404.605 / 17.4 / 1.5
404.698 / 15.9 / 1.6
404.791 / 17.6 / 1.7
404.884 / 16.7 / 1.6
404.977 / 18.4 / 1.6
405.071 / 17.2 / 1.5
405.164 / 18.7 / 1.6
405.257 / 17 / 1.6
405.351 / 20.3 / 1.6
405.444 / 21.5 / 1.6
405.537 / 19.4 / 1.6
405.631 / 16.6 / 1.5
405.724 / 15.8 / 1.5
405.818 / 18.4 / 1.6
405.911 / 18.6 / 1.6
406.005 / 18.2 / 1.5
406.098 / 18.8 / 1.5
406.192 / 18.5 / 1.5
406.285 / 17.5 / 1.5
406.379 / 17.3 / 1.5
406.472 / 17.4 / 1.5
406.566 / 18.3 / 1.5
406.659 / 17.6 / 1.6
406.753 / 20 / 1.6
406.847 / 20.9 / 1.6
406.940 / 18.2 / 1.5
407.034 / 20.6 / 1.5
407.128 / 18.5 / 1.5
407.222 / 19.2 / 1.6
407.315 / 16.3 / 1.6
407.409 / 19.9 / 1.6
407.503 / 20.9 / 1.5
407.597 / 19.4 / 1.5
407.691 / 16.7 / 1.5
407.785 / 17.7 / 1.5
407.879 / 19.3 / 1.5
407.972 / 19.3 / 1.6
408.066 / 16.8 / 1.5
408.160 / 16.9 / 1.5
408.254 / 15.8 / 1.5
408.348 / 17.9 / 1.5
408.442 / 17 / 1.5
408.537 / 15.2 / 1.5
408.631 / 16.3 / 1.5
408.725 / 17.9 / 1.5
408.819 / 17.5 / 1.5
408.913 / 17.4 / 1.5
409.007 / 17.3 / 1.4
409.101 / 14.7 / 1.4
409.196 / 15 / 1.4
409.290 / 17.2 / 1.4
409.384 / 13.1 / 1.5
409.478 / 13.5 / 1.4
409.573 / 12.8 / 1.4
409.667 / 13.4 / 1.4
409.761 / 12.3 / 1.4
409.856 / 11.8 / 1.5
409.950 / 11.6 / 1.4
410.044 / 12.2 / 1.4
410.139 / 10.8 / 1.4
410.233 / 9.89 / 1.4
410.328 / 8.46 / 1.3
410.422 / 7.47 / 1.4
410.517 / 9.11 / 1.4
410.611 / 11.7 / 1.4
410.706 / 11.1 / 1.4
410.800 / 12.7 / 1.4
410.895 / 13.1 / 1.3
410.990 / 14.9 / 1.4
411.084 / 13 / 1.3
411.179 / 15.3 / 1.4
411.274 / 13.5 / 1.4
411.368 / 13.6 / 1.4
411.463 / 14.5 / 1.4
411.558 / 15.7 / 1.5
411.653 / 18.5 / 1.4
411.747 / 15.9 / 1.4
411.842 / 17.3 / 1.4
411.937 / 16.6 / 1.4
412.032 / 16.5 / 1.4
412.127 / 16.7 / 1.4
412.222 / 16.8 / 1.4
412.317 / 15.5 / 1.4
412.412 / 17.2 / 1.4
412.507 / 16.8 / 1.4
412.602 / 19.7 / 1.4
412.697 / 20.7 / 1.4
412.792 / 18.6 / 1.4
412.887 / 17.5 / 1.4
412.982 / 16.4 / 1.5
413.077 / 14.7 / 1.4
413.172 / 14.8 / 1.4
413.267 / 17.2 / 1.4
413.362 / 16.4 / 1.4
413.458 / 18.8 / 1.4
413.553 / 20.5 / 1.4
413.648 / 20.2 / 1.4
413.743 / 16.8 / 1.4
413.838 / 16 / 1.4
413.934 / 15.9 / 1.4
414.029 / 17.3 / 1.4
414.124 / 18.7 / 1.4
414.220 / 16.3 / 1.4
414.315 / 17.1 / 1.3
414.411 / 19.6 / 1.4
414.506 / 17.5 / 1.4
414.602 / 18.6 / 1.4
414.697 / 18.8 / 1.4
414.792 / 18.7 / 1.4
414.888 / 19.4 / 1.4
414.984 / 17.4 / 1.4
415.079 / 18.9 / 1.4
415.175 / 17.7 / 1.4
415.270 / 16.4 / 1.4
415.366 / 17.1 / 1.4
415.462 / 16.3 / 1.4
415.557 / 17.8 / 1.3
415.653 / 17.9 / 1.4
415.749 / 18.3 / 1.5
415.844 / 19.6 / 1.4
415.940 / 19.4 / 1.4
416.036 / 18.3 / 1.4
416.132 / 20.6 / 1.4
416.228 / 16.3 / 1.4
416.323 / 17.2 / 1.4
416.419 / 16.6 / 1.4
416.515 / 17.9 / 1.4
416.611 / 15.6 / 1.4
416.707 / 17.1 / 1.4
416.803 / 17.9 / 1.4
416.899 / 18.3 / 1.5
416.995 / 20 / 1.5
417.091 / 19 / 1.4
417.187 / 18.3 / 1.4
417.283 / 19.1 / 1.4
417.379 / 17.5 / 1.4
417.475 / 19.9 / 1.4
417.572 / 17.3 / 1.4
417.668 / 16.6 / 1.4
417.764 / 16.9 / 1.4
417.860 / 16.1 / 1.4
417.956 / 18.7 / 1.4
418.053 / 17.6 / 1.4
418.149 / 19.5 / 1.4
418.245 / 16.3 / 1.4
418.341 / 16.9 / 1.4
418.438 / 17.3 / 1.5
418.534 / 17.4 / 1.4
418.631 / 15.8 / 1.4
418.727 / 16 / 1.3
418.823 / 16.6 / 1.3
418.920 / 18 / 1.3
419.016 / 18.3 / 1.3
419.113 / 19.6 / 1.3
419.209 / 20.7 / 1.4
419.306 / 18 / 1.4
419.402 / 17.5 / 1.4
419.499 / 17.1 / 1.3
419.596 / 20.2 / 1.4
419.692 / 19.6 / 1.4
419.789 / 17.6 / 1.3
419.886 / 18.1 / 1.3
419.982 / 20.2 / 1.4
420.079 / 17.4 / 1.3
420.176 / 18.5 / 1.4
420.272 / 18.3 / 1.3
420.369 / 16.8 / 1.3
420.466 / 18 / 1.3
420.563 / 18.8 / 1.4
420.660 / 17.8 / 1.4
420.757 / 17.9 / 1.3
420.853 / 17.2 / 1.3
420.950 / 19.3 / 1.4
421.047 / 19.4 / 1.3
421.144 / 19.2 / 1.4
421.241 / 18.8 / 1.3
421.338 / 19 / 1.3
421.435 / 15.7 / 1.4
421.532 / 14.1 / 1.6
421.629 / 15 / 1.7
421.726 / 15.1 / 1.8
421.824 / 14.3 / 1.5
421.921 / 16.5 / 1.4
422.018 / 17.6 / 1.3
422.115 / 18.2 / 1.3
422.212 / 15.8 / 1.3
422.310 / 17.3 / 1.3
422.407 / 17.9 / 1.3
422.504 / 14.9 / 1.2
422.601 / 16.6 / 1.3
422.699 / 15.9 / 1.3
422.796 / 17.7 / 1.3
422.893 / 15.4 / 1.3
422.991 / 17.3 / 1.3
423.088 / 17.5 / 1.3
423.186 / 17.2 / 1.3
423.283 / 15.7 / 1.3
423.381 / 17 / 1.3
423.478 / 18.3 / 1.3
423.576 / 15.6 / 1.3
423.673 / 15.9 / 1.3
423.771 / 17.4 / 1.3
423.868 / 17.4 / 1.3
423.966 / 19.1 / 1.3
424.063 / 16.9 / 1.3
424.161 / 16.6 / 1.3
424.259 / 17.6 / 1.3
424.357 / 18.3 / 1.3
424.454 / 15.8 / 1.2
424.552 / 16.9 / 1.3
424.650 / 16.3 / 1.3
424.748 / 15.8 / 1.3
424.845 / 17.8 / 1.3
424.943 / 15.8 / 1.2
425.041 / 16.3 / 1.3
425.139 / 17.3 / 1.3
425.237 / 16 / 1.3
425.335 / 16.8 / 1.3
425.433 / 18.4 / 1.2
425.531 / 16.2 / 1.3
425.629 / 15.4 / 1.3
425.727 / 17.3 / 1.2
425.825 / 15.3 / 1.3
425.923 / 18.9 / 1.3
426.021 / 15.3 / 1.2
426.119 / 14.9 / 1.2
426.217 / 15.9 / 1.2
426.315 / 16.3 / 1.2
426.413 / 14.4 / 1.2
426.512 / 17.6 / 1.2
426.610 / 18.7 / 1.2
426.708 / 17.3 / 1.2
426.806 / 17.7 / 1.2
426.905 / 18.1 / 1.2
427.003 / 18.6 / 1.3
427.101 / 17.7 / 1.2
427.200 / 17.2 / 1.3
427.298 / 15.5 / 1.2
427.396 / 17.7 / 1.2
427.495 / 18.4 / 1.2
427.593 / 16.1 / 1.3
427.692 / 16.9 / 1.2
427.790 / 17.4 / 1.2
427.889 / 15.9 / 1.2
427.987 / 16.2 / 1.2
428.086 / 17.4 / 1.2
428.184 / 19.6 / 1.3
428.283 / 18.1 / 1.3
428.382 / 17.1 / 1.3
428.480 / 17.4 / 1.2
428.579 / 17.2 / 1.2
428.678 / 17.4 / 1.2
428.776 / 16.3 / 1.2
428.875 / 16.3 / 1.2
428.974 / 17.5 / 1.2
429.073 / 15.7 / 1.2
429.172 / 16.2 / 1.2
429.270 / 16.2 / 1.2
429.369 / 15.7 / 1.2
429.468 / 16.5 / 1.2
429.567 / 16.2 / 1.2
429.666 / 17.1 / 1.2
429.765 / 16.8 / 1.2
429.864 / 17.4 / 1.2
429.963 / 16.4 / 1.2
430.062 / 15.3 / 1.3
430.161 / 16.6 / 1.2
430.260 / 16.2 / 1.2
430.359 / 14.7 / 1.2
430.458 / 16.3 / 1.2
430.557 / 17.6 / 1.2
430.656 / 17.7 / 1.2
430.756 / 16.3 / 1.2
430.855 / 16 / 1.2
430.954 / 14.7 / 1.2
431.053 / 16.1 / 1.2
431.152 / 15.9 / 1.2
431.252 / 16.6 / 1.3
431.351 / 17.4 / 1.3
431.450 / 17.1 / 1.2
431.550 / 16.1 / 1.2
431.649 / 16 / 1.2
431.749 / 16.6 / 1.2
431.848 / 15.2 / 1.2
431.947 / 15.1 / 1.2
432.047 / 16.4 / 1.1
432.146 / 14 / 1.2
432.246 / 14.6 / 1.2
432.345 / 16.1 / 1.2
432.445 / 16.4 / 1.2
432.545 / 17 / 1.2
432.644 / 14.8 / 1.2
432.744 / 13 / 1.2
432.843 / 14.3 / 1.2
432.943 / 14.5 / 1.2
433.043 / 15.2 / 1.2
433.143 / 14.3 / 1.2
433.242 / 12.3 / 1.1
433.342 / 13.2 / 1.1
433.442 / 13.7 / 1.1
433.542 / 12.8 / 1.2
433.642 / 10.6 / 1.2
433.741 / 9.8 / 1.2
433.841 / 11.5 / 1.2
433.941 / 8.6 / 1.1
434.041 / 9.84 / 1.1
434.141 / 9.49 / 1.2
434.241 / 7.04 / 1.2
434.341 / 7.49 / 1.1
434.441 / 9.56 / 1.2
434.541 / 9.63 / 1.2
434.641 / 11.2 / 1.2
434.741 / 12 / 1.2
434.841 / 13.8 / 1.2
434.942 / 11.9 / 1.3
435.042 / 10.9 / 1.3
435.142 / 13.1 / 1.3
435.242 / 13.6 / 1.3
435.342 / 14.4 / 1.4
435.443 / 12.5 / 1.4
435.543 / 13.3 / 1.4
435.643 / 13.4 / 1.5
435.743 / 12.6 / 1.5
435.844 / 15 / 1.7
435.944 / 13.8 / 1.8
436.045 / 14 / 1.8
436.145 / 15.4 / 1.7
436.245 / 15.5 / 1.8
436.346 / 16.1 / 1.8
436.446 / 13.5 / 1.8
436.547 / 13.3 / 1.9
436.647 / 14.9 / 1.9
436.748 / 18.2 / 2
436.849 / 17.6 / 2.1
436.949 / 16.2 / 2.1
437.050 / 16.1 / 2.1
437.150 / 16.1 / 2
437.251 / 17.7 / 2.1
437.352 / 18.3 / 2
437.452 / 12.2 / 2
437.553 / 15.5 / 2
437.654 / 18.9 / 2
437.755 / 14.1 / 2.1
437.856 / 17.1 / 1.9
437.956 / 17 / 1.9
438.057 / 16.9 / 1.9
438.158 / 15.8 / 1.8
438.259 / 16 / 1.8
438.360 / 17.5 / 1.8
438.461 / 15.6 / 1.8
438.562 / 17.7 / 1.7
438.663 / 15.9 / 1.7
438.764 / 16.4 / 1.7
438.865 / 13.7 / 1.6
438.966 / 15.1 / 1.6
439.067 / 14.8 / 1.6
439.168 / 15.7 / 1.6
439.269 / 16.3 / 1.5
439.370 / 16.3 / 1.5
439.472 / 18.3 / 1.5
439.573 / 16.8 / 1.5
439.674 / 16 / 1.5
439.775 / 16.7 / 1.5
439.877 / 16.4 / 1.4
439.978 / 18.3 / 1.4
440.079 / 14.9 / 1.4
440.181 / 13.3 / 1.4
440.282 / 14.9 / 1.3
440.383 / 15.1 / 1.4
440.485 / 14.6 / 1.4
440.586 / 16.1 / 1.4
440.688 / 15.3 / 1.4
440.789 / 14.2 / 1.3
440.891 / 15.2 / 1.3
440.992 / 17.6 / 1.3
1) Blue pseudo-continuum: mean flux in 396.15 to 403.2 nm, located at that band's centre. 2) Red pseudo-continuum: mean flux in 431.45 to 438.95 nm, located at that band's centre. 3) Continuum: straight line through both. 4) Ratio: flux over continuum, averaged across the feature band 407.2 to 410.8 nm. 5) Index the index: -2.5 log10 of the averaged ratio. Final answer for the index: 0.09 mag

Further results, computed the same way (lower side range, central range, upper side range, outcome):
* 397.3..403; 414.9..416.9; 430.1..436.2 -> -0.10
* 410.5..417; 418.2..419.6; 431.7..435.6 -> -0.12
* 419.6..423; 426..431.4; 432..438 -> -0.09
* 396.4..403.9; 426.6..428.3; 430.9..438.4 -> -0.17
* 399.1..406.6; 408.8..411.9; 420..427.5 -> 0.33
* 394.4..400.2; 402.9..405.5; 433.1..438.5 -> -0.19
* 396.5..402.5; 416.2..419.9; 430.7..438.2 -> -0.15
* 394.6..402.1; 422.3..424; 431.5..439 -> -0.12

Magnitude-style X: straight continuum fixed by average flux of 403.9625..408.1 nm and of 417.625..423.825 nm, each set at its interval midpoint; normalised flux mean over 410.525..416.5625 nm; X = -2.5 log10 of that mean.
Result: 0.07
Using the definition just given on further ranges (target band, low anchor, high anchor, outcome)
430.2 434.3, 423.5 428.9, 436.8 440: 0.16 mag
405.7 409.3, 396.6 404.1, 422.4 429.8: -0.04 mag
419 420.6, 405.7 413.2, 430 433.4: -0.17 mag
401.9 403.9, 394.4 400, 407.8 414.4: -0.19 mag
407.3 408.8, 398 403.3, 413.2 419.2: 0.04 mag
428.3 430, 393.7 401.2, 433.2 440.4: -0.13 mag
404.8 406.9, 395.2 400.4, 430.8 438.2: -0.18 mag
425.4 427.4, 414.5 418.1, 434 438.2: -0.06 mag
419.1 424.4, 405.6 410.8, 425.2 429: -0.05 mag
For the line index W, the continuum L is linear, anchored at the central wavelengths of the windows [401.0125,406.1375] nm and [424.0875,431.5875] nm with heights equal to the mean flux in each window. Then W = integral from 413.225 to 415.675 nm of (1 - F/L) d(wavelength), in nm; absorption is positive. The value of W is 0.03 nm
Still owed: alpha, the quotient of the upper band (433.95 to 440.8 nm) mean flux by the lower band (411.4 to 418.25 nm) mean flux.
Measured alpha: 0.8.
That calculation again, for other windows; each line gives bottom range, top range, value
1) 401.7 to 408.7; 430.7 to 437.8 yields 0.76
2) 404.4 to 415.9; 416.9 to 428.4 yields 1.03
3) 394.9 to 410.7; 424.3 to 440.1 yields 0.91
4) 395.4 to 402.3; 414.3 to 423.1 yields 1.05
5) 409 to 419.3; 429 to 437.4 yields 0.88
